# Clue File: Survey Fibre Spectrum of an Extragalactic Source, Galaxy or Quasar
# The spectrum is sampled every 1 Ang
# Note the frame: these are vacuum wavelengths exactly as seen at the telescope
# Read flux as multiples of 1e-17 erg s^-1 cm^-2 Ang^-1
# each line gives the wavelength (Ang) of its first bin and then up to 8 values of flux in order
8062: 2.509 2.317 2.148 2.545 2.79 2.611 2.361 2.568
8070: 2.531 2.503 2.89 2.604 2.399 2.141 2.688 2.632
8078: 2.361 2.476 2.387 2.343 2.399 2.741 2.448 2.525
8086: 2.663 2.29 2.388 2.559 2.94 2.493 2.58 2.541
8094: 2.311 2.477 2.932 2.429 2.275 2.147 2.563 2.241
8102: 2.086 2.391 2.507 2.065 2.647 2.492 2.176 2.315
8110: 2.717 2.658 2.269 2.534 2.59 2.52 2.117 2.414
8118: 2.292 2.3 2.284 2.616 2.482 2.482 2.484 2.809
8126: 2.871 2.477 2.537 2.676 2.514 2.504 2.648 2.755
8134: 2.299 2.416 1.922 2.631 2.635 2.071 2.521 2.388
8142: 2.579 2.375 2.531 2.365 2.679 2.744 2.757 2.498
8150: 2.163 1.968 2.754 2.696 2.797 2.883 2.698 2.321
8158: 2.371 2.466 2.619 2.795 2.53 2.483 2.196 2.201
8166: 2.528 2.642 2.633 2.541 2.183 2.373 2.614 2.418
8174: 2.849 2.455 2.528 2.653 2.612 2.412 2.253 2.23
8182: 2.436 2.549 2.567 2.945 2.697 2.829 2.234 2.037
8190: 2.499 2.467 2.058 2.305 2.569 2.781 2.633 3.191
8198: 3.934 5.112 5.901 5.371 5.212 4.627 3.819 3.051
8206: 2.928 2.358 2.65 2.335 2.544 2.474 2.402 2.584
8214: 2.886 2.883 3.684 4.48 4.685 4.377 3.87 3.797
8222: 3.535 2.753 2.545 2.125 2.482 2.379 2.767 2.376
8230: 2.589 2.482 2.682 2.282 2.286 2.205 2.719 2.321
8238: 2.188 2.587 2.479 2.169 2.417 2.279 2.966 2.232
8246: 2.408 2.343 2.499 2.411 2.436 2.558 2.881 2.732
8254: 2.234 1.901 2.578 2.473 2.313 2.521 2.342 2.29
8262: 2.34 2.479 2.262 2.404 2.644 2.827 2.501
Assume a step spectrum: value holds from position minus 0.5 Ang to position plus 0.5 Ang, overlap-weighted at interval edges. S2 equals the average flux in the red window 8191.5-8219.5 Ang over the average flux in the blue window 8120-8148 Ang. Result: 1.36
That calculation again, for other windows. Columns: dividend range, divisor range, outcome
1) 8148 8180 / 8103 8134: 1.01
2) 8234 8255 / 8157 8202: 0.88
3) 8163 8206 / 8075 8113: 1.18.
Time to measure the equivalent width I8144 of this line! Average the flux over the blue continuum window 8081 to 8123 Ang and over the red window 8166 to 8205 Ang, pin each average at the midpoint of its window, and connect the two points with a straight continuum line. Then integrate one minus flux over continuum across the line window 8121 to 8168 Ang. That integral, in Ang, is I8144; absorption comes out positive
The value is 3.15 Ang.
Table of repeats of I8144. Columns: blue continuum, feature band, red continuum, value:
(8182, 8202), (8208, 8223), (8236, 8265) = -2.38 Ang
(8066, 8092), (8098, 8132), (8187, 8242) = 2.62 Ang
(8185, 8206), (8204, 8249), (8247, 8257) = 1.67 Ang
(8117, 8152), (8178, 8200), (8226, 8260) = -2.77 Ang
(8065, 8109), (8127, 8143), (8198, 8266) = 0.85 Ang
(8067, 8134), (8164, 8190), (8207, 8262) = 0.99 Ang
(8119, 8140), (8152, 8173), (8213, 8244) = 0.66 Ang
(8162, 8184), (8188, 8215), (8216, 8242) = -5.00 Ang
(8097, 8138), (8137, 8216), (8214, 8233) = 2.08 Ang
